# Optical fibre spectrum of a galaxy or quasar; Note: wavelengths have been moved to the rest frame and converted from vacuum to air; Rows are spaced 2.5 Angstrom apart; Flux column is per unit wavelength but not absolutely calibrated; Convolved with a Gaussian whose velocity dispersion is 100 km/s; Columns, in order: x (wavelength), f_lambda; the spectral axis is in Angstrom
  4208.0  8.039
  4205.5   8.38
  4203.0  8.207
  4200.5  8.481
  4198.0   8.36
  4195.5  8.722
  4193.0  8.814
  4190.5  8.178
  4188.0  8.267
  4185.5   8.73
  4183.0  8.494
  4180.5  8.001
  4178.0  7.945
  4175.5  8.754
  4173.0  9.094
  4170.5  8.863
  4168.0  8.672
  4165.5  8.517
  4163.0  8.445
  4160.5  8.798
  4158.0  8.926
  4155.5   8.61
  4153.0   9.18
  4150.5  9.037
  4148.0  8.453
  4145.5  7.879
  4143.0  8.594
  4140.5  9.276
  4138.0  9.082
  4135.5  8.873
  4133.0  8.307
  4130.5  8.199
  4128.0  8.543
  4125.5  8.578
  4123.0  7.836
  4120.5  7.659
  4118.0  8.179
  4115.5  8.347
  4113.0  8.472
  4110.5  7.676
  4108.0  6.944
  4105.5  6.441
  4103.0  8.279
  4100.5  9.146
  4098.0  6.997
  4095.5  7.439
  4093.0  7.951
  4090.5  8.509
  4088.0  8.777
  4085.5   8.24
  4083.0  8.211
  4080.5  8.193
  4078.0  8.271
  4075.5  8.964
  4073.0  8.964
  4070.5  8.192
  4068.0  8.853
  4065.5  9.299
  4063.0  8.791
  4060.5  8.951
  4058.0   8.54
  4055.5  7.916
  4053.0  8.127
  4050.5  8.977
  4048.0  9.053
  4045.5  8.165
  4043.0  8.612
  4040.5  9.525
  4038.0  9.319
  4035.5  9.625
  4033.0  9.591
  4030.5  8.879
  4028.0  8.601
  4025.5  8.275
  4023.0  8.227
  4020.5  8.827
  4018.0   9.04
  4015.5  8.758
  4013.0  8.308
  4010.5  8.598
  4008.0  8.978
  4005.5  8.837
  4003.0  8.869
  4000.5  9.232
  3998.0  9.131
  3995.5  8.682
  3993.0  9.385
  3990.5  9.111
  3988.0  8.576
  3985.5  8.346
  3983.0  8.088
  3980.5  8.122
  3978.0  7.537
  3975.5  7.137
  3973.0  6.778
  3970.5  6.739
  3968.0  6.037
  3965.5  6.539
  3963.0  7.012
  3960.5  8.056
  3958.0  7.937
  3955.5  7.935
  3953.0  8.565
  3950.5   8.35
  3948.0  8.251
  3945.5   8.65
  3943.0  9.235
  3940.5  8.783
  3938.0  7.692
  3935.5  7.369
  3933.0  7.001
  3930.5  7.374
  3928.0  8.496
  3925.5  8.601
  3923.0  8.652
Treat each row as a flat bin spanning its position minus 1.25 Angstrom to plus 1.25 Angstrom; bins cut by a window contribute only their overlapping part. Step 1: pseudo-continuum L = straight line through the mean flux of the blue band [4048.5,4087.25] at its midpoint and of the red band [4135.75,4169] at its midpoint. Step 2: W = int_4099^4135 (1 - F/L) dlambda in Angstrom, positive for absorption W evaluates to 2.6 Angstrom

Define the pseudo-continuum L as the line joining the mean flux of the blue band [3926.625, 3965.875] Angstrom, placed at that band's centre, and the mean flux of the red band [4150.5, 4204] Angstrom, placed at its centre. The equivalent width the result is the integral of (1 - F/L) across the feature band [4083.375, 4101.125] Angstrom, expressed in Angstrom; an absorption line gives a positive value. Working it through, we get 0.5 Angstrom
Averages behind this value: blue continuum 7.99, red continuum 8.59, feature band 8.12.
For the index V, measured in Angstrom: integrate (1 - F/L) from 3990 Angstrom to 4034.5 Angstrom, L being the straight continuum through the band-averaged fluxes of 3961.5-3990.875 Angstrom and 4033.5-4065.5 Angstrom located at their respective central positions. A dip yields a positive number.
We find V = -4.0 Angstrom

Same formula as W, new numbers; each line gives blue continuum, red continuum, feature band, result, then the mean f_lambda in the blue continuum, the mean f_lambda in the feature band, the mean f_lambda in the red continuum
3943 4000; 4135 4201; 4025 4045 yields -2.1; 8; 9.05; 8.63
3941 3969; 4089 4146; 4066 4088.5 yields -1.2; 7.91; 8.54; 8.15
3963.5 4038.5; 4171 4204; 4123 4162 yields -1.0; 8.38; 8.66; 8.48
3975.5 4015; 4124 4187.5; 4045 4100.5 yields 1.1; 8.61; 8.45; 8.63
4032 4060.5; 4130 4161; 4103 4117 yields 1.8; 8.86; 7.65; 8.72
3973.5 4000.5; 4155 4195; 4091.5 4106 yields 1.2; 8.4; 7.79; 8.57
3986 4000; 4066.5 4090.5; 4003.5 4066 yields -0.3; 8.96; 8.79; 8.53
